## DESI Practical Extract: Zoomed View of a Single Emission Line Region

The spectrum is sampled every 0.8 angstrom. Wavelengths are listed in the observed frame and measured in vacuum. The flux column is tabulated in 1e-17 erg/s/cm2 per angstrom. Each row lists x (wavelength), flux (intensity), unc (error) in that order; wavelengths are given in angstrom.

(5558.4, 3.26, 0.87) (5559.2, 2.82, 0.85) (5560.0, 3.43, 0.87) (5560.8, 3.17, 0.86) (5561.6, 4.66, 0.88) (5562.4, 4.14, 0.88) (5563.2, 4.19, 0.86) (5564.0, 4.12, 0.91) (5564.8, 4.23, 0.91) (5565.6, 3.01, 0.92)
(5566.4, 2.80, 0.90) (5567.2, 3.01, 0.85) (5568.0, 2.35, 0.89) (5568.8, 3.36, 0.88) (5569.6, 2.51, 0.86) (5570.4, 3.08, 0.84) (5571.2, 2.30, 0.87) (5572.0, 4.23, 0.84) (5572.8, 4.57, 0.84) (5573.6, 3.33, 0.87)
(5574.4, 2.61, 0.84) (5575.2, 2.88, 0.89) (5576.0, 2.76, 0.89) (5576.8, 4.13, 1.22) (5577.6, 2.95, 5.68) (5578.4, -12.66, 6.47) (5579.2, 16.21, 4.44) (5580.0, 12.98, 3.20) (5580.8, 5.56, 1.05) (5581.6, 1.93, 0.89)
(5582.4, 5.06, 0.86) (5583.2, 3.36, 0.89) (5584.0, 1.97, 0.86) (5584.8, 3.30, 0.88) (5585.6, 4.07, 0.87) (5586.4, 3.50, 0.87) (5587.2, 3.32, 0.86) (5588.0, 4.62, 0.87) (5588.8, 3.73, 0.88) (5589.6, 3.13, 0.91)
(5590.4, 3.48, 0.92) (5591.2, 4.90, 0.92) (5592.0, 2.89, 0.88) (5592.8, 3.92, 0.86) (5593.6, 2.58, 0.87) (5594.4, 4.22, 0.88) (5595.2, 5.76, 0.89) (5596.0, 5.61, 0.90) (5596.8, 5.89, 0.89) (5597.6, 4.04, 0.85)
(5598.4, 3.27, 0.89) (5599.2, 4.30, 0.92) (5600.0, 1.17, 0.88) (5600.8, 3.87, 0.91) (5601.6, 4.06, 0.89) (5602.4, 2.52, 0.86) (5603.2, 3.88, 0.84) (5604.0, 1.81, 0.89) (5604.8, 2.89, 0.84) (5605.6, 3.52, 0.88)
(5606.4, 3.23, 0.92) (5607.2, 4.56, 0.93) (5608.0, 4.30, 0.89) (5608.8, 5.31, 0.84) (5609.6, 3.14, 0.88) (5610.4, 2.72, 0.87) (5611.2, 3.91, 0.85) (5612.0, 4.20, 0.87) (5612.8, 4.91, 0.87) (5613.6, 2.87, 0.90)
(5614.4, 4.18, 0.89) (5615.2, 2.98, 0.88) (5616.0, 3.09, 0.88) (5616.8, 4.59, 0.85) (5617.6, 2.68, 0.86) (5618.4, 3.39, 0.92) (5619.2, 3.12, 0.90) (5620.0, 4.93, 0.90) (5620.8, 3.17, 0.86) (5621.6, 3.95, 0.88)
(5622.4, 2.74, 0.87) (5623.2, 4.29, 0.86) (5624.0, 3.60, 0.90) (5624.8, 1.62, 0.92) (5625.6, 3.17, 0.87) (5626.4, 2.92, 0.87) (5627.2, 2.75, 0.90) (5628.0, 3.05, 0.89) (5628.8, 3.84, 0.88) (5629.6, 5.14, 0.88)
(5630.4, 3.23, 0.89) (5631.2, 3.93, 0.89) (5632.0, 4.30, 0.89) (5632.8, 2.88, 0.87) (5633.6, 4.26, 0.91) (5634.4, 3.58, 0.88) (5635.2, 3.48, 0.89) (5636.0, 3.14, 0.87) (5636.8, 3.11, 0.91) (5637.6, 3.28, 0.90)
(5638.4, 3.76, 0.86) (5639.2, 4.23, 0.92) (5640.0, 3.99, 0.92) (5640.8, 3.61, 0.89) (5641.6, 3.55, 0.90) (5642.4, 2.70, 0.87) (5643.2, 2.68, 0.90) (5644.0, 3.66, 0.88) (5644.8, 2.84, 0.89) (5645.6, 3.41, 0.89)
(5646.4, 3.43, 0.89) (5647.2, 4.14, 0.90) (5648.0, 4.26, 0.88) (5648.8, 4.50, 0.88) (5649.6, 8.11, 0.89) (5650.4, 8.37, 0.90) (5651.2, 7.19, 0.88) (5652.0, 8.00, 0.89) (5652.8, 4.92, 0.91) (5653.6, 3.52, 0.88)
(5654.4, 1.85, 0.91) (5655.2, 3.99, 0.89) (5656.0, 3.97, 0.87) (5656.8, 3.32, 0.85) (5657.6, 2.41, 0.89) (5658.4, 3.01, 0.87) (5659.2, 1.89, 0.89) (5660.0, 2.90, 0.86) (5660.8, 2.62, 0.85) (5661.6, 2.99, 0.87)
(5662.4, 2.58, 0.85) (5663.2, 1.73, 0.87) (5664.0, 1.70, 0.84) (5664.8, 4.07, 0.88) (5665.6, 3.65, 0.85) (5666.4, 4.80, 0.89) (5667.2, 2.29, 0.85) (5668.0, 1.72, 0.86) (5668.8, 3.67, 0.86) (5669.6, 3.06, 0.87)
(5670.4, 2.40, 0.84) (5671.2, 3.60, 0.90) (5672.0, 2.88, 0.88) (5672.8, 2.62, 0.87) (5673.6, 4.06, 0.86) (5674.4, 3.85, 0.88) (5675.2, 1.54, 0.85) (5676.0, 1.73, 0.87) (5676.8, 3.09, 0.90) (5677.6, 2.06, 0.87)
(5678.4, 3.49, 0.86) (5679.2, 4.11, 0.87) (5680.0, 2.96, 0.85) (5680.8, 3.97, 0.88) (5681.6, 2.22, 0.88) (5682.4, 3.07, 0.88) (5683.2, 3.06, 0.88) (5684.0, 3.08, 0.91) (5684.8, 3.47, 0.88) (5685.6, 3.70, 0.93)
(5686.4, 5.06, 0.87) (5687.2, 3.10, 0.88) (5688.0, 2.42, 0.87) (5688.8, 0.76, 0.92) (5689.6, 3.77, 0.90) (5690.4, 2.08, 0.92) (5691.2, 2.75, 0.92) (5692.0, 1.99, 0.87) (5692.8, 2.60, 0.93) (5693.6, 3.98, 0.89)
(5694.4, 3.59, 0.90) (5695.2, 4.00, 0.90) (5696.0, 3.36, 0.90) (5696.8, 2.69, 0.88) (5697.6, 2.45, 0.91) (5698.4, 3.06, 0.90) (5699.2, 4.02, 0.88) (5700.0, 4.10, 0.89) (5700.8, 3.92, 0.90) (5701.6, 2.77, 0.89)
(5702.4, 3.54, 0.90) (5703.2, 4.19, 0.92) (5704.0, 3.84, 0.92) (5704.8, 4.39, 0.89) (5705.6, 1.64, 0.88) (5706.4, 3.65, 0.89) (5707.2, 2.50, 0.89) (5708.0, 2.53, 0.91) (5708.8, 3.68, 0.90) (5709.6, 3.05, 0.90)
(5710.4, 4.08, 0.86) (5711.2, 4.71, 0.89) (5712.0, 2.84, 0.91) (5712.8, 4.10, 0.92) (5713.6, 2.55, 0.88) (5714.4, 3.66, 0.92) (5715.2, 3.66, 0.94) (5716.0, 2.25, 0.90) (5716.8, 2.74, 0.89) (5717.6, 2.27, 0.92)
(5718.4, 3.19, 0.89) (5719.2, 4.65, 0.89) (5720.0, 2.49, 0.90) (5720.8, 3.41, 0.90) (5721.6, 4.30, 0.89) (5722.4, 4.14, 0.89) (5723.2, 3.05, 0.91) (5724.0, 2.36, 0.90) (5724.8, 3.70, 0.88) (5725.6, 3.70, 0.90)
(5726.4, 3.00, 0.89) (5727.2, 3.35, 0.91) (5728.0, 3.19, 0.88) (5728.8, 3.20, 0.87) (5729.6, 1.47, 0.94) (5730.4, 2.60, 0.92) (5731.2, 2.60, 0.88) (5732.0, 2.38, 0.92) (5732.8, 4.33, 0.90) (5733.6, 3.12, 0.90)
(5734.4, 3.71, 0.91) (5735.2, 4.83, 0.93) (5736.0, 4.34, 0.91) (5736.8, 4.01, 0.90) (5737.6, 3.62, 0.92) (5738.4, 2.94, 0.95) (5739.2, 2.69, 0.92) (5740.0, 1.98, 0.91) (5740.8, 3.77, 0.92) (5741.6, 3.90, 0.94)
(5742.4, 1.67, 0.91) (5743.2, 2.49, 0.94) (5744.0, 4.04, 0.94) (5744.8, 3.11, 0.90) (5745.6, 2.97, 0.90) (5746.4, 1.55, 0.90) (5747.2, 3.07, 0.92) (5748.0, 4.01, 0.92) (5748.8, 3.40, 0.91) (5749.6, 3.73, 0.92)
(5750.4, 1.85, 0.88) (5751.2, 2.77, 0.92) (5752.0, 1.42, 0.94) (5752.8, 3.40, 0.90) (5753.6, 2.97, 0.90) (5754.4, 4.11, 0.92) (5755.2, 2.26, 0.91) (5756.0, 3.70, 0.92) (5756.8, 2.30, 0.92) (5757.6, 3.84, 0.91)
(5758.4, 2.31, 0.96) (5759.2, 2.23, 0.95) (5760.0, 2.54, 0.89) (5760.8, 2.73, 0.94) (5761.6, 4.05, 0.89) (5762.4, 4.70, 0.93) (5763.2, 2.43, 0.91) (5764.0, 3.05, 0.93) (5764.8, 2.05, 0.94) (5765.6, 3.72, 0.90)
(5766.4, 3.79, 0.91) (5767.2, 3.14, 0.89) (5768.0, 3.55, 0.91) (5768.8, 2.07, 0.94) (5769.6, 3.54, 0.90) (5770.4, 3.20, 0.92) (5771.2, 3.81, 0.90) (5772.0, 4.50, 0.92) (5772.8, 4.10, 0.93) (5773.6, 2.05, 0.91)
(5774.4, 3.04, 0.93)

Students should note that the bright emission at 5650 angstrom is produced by [O III]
